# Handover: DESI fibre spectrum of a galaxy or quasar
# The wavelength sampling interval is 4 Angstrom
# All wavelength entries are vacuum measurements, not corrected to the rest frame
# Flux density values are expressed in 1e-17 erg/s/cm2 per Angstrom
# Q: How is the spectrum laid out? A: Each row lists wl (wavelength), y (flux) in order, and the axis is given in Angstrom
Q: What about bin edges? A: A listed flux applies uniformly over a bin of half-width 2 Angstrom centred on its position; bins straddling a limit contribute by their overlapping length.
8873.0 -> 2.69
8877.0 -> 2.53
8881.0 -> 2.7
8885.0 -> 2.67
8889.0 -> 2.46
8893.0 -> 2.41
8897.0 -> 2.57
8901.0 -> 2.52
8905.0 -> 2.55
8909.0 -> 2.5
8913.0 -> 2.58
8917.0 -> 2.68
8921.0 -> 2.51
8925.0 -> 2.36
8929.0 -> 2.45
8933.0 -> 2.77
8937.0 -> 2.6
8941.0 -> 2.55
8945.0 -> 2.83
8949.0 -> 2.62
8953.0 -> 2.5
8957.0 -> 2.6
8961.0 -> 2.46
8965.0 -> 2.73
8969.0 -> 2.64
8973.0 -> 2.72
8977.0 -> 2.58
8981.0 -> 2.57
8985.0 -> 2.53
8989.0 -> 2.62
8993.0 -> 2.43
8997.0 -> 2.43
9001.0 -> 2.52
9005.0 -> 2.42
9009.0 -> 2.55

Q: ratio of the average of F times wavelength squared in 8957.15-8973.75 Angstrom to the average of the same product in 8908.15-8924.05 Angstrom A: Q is 1.04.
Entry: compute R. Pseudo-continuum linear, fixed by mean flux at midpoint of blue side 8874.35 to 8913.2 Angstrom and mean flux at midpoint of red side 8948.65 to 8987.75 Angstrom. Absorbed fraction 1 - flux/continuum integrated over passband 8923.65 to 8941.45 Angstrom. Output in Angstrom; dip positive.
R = 0.14 Angstrom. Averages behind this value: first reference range 2.55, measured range 2.55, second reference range 2.59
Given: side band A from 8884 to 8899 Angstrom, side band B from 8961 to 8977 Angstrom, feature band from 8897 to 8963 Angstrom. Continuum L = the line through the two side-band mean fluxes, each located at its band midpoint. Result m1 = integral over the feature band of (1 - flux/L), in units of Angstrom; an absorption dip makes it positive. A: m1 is 0.4 Angstrom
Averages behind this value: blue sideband 2.52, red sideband 2.65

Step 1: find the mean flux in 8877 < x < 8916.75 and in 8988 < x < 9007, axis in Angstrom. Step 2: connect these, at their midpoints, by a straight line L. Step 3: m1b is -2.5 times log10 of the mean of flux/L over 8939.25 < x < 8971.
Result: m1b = -0.05 mag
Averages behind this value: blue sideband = 2.56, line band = 2.62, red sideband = 2.48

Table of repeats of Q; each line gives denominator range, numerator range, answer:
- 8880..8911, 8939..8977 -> 1.05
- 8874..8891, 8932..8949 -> 1.04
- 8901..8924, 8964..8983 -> 1.05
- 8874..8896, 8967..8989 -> 1.04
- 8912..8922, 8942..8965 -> 1.01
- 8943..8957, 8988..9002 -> 0.95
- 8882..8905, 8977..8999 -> 1.02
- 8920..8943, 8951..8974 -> 1.03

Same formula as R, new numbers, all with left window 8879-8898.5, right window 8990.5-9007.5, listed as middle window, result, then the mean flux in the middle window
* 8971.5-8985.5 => -0.7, 2.6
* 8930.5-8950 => -1.2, 2.67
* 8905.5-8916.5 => -0.1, 2.56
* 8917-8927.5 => 0.2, 2.48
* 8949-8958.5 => -0.2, 2.56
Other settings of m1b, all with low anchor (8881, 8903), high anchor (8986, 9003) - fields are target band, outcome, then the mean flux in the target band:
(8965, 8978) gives -0.065 mag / 2.66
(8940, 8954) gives -0.050 mag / 2.64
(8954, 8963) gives -0.005 mag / 2.53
